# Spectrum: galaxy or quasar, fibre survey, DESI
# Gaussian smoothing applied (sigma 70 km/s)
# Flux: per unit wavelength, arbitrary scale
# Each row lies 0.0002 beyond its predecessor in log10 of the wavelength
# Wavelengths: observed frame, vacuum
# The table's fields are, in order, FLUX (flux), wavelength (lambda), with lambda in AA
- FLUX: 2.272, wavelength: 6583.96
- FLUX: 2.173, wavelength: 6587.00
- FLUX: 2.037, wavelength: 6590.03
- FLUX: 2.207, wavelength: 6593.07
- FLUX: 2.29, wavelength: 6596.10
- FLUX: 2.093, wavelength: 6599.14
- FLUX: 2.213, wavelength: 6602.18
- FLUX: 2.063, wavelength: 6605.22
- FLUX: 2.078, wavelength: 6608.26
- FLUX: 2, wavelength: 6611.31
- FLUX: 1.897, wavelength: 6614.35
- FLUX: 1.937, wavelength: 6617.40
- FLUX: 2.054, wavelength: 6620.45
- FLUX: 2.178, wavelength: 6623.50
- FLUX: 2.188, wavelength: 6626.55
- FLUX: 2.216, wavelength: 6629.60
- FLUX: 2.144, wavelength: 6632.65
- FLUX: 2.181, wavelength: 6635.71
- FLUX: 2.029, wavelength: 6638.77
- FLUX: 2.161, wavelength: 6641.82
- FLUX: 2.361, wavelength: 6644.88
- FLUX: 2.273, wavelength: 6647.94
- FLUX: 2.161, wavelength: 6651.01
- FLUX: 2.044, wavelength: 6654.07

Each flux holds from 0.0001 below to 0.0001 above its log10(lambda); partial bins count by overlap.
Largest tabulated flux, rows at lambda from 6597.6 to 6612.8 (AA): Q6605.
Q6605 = 2.213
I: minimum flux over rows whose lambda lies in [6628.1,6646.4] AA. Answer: 2.029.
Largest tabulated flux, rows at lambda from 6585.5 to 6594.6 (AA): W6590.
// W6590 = 2.207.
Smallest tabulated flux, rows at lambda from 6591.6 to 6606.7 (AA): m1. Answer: 2.063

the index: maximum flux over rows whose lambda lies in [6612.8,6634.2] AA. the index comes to 2.216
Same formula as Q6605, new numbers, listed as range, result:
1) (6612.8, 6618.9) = 1.937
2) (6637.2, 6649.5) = 2.361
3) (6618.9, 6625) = 2.178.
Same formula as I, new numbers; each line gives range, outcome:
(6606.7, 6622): 1.897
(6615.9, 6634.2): 1.937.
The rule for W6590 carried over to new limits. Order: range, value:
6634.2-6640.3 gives 2.181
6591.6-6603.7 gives 2.29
